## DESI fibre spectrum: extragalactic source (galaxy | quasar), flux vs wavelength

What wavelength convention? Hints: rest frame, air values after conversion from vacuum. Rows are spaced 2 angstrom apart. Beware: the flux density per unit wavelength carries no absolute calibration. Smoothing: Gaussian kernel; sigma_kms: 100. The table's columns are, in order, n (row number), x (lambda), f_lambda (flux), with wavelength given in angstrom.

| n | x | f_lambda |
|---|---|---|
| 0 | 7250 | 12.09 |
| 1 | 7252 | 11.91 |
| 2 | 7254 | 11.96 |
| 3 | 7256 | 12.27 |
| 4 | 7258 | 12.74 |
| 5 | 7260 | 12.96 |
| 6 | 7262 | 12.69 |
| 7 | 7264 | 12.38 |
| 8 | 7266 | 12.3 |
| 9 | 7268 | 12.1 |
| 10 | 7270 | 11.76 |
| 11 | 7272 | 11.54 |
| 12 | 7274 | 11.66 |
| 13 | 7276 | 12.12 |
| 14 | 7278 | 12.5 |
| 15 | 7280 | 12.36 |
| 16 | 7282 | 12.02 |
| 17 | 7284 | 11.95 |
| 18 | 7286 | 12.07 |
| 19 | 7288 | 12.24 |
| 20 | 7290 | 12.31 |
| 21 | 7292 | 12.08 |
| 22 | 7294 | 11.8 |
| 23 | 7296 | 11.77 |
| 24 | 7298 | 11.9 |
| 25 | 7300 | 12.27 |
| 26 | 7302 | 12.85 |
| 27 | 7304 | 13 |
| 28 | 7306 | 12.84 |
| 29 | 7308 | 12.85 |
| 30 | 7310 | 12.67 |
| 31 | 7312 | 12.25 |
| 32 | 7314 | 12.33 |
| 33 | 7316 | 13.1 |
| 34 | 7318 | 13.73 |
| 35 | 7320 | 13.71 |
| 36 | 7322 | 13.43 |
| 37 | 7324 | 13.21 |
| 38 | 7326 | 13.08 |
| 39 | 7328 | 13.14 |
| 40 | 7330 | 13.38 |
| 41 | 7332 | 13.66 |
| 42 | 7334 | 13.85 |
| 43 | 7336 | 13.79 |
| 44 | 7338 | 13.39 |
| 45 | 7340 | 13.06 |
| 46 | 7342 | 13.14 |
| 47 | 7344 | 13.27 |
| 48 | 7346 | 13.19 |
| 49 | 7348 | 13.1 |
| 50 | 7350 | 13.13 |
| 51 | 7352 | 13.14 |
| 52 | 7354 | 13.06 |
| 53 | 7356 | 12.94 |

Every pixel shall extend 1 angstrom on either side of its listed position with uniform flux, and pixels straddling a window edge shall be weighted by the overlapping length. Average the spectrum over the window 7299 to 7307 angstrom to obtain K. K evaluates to 12.7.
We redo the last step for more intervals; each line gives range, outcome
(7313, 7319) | 13.1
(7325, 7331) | 13.2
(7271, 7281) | 12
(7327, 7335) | 13.5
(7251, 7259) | 12.2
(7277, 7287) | 12.2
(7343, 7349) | 13.2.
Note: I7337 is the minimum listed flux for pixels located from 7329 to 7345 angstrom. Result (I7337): 13.06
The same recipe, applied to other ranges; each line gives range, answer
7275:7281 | 12.12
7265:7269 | 12.1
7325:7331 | 13.08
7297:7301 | 11.9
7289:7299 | 11.77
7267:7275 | 11.54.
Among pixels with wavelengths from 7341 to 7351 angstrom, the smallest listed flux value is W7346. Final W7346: 13.1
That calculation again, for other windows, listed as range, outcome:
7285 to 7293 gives 12.07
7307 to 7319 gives 12.25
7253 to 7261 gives 11.96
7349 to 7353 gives 13.13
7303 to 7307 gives 12.84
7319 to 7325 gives 13.21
